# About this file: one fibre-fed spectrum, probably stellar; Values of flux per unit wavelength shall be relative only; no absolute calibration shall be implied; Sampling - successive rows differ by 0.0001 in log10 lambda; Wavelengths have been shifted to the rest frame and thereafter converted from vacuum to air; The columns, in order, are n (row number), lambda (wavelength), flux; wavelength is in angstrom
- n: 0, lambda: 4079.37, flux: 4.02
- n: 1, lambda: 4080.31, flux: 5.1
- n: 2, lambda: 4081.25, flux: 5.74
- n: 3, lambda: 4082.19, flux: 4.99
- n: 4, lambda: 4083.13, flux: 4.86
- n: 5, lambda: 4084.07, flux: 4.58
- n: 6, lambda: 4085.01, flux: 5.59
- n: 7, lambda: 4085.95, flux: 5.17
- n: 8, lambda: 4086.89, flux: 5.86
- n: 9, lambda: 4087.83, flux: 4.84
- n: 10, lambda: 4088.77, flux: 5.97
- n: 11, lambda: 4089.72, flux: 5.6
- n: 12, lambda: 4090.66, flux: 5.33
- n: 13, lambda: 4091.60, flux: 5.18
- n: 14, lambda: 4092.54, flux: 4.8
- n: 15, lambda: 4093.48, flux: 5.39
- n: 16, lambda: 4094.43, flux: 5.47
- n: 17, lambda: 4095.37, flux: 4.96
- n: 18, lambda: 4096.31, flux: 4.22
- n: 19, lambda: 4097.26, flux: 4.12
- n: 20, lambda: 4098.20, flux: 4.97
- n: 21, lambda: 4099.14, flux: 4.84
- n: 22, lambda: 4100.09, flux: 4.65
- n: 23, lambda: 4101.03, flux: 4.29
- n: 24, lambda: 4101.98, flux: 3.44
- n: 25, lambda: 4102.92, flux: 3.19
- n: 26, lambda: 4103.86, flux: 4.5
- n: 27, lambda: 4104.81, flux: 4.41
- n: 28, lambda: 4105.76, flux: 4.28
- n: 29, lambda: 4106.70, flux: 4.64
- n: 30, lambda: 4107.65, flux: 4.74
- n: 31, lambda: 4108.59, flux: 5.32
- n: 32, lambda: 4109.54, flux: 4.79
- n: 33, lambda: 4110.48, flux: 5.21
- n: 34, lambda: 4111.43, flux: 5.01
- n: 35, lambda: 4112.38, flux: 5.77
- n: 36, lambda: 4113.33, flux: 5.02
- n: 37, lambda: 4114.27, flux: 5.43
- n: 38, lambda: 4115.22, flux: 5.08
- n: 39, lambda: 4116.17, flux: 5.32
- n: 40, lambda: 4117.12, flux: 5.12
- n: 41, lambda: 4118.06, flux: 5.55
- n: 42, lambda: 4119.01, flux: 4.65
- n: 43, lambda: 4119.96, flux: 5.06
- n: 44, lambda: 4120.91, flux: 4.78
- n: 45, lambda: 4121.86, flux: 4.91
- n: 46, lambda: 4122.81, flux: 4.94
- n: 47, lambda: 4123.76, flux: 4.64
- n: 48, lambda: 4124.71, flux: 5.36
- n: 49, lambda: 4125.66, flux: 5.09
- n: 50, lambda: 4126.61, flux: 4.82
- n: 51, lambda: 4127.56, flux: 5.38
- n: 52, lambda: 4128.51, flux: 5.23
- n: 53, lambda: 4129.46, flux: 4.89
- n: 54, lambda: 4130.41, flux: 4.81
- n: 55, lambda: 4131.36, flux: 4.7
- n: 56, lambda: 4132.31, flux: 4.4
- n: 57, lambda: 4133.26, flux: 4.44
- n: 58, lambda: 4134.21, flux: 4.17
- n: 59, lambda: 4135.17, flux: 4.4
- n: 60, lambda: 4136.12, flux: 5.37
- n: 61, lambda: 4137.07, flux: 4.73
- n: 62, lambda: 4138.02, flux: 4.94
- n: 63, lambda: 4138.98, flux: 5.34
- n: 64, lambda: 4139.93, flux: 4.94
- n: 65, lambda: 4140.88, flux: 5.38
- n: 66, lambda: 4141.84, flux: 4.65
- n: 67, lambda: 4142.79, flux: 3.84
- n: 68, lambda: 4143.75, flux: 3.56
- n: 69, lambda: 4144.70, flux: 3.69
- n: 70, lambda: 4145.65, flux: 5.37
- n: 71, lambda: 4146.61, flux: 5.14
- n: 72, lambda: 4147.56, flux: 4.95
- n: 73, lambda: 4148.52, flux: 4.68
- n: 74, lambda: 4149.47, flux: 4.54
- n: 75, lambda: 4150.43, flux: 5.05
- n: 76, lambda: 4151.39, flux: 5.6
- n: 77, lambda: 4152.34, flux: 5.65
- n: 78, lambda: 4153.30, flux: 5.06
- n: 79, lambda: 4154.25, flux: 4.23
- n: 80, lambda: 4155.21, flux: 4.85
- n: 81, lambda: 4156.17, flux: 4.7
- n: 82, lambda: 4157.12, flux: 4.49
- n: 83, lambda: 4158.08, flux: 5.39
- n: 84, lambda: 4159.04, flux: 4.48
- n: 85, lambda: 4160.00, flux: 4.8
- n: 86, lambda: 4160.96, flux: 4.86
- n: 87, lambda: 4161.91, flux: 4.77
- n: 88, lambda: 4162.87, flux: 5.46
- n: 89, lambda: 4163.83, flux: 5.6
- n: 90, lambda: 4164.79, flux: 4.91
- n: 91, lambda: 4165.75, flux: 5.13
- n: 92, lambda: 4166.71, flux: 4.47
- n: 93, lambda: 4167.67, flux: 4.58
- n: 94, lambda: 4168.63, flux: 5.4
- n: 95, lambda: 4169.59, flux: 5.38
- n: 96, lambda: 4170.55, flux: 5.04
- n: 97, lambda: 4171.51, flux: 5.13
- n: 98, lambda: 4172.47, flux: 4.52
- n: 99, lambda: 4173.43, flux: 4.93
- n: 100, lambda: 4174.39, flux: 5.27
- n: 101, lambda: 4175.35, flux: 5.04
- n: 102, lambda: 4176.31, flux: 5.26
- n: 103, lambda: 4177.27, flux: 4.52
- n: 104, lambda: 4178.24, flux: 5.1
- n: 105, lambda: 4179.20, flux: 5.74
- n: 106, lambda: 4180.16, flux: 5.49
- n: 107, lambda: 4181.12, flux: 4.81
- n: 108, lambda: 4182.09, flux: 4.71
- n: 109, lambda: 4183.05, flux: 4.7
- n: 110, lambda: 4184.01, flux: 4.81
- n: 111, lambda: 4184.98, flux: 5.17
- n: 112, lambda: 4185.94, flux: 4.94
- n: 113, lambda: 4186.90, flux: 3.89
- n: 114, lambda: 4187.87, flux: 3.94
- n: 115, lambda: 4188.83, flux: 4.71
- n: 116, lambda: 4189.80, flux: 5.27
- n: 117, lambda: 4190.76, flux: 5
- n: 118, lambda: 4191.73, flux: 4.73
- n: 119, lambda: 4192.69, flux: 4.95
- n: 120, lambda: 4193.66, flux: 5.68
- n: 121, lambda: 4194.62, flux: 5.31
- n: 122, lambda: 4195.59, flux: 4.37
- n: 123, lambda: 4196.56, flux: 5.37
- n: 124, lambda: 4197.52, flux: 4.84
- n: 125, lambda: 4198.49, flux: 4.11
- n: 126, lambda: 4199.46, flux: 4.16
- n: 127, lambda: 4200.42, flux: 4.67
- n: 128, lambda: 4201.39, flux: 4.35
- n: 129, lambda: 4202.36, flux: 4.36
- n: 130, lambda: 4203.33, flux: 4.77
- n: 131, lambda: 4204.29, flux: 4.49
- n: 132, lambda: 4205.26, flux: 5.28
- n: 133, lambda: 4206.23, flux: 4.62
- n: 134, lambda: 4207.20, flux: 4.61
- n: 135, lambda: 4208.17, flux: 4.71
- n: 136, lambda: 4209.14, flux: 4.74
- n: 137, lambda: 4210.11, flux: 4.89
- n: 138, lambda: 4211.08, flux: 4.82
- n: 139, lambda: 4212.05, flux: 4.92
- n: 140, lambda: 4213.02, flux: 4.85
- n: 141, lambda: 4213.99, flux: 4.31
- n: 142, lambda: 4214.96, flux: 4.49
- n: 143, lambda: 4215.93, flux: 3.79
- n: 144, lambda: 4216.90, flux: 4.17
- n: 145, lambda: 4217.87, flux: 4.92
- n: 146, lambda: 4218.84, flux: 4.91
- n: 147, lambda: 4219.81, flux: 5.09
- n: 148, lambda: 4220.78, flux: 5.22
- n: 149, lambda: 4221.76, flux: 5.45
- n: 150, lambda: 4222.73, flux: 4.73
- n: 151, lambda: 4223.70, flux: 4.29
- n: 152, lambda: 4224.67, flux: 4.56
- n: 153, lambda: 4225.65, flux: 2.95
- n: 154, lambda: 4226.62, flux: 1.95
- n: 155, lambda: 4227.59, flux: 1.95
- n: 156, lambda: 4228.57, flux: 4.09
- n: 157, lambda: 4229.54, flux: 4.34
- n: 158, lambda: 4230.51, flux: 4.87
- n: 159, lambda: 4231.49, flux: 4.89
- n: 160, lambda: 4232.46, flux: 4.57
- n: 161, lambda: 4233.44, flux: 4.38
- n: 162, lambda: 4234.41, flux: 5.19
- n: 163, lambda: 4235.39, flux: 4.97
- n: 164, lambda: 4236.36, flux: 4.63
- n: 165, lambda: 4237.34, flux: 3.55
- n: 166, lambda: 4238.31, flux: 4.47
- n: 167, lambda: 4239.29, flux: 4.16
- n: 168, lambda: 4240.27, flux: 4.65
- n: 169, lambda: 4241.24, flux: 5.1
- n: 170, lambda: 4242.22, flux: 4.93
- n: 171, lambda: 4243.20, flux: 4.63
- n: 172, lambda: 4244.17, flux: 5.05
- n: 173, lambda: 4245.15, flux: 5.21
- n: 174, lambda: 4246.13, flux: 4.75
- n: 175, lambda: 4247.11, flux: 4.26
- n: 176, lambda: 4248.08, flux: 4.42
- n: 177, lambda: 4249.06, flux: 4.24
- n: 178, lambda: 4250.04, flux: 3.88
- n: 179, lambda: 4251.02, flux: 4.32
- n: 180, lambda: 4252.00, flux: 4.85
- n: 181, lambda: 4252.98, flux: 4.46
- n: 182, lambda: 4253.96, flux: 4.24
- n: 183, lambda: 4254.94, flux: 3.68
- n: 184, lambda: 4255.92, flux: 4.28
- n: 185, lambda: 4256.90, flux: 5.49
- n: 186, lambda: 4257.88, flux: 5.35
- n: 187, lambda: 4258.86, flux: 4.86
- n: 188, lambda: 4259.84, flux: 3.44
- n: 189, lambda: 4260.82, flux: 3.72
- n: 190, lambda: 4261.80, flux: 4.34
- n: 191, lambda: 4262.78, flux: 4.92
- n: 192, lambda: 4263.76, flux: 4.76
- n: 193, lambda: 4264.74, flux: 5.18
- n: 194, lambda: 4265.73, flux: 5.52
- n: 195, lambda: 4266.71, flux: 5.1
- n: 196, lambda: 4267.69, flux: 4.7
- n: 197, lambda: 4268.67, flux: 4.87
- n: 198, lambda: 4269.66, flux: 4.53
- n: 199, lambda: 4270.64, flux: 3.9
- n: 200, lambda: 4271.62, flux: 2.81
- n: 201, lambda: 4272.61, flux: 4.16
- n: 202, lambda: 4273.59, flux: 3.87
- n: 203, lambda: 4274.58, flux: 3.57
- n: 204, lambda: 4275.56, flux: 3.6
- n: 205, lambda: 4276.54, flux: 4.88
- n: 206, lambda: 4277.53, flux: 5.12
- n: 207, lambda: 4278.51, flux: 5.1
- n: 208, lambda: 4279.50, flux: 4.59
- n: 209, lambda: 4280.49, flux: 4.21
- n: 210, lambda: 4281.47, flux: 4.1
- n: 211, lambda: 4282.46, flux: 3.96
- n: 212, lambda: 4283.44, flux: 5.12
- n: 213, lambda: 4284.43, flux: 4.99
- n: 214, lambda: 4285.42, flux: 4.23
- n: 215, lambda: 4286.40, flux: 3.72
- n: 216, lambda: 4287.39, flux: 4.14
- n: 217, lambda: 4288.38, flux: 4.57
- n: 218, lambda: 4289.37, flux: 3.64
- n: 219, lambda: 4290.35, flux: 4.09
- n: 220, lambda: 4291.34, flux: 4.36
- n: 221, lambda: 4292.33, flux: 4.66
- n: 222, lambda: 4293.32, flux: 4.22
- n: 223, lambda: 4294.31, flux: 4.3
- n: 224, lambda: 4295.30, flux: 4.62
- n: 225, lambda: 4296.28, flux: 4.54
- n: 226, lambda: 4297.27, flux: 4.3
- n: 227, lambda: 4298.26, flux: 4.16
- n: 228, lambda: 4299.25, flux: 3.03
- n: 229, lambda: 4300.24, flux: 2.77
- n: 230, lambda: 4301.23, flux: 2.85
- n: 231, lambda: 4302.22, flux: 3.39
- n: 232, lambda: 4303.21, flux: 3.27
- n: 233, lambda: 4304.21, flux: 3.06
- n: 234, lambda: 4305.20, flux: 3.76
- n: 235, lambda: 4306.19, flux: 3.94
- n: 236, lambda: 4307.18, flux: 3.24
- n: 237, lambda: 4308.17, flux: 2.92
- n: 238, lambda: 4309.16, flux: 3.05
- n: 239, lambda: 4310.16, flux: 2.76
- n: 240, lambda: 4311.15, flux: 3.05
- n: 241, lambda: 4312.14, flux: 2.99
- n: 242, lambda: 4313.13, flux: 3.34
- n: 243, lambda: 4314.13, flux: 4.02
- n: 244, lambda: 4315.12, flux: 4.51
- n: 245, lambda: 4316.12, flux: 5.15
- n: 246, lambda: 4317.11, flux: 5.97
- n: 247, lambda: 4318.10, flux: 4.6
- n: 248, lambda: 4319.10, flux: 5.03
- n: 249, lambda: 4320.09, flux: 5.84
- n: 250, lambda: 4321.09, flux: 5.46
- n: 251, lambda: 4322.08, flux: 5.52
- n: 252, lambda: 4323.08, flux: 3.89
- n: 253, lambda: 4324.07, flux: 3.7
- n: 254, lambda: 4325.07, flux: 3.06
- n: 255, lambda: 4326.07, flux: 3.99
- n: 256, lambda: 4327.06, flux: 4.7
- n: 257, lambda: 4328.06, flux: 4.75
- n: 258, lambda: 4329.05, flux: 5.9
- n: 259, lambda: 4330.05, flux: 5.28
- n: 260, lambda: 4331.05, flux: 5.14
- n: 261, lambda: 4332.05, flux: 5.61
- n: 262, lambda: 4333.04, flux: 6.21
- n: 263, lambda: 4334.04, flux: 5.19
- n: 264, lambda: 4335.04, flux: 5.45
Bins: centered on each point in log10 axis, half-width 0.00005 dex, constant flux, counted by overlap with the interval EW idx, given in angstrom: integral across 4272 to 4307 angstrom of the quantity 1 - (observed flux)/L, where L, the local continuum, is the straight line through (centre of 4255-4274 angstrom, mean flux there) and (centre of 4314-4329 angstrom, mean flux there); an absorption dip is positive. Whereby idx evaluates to 4.0 angstrom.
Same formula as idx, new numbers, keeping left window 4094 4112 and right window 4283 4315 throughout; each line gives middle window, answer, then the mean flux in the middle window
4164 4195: -5.0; 4.96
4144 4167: -2.8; 4.9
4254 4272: -2.7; 4.53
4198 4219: -2.2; 4.58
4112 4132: -2.5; 5.07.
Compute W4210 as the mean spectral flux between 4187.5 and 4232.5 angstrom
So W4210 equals 4.56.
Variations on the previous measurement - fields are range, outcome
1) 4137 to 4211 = 4.85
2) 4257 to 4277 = 4.43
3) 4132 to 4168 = 4.81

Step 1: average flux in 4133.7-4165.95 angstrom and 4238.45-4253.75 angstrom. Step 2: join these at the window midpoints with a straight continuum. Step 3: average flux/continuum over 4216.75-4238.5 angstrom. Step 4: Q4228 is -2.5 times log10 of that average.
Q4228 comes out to 0.067 mag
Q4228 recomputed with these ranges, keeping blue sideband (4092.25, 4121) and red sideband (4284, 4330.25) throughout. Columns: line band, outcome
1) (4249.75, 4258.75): -0.060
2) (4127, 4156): -0.026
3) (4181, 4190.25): -0.036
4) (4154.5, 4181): -0.093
